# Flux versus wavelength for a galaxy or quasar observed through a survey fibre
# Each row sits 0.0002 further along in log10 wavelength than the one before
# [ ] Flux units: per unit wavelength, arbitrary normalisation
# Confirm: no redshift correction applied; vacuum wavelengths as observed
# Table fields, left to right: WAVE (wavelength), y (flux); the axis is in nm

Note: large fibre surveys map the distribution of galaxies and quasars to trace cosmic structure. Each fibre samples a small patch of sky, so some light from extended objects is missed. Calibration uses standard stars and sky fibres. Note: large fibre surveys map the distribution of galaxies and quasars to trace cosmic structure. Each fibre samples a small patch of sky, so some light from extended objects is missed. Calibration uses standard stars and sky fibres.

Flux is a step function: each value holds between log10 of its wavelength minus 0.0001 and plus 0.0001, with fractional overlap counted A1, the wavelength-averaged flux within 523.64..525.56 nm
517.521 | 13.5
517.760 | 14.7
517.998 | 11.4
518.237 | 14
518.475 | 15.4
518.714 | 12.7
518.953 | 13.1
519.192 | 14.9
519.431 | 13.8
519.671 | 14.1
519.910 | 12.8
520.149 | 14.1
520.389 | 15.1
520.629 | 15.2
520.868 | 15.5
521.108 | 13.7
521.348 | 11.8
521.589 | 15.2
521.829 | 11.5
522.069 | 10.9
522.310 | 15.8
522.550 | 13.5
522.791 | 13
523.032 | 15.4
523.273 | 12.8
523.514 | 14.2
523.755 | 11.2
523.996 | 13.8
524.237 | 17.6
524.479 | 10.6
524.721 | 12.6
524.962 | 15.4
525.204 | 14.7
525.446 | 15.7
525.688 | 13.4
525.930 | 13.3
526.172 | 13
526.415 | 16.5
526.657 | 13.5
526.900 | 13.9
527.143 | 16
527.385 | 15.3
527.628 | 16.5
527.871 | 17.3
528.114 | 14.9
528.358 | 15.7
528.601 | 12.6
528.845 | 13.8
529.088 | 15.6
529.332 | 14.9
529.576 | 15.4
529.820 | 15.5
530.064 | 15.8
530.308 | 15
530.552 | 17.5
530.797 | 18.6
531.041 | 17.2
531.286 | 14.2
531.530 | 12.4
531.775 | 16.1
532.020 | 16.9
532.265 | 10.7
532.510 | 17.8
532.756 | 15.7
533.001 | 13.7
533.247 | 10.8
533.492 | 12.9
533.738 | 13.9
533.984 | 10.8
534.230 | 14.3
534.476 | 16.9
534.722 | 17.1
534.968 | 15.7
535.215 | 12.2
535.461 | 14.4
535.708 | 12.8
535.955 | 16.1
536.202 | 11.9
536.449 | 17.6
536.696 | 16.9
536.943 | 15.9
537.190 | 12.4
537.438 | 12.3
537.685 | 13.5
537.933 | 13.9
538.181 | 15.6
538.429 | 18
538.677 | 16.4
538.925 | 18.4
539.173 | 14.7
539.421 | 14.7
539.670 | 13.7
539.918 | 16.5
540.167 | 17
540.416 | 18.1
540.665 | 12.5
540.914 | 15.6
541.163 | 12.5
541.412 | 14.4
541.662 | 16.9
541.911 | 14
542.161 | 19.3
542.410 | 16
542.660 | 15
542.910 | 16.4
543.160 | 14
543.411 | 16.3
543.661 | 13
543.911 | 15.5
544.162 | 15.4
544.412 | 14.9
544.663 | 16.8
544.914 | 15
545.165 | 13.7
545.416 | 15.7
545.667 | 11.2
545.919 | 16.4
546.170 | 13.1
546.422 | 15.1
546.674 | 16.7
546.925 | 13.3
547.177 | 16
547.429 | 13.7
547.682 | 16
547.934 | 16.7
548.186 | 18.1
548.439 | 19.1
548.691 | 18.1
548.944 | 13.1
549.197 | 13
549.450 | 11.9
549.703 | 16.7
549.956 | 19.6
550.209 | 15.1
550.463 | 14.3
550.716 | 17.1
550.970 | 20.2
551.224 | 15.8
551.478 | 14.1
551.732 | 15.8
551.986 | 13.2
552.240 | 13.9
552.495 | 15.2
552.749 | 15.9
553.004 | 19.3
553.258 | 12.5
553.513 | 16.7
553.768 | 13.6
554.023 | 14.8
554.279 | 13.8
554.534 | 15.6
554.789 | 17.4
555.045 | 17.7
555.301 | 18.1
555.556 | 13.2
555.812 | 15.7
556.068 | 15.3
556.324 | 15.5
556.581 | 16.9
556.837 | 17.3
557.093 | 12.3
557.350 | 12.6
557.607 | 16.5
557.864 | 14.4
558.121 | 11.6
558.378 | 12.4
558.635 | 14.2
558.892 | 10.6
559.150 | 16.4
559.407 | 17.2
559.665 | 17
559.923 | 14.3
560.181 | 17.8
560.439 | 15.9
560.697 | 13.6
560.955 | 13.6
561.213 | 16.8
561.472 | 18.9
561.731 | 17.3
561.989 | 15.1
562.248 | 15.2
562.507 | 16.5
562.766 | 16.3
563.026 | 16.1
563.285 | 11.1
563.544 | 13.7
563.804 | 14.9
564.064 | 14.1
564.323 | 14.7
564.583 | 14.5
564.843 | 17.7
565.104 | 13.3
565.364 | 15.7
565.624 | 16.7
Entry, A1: 14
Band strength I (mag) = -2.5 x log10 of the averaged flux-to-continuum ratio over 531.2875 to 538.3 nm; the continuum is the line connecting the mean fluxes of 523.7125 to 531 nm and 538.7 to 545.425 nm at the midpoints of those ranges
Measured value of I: 0.062 mag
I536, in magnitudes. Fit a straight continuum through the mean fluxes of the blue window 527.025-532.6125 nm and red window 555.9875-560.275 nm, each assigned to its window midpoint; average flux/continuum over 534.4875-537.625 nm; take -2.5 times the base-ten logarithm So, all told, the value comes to 0.05 mag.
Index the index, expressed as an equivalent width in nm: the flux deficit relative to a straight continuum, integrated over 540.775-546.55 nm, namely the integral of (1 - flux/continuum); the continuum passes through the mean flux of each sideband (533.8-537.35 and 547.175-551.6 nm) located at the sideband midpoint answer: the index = 0.147 nm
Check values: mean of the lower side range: 14.6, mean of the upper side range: 16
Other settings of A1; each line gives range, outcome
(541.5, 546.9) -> 15.2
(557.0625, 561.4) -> 14.6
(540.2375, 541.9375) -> 15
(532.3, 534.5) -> 13.8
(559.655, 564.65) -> 15.3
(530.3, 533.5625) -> 15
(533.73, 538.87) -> 14.8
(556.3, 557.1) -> 16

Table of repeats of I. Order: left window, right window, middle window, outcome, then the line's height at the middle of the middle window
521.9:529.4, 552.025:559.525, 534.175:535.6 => -0.044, 14.5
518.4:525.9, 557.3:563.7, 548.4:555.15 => -0.062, 14.8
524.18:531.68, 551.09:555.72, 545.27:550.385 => -0.009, 15.3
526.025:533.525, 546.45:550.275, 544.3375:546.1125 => 0.066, 15.7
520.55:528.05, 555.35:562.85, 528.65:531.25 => -0.104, 14.3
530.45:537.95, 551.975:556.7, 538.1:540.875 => -0.078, 14.9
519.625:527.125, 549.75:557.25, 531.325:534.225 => 0.049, 14.5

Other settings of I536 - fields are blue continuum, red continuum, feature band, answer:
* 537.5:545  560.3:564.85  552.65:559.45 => 0.02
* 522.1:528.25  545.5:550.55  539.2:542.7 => -0.03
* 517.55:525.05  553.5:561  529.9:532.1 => -0.13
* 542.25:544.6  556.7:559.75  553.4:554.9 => -0.05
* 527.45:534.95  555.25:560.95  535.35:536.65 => 0.02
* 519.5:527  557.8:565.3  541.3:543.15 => -0.10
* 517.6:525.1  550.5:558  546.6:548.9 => -0.08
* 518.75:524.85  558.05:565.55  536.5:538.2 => -0.01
